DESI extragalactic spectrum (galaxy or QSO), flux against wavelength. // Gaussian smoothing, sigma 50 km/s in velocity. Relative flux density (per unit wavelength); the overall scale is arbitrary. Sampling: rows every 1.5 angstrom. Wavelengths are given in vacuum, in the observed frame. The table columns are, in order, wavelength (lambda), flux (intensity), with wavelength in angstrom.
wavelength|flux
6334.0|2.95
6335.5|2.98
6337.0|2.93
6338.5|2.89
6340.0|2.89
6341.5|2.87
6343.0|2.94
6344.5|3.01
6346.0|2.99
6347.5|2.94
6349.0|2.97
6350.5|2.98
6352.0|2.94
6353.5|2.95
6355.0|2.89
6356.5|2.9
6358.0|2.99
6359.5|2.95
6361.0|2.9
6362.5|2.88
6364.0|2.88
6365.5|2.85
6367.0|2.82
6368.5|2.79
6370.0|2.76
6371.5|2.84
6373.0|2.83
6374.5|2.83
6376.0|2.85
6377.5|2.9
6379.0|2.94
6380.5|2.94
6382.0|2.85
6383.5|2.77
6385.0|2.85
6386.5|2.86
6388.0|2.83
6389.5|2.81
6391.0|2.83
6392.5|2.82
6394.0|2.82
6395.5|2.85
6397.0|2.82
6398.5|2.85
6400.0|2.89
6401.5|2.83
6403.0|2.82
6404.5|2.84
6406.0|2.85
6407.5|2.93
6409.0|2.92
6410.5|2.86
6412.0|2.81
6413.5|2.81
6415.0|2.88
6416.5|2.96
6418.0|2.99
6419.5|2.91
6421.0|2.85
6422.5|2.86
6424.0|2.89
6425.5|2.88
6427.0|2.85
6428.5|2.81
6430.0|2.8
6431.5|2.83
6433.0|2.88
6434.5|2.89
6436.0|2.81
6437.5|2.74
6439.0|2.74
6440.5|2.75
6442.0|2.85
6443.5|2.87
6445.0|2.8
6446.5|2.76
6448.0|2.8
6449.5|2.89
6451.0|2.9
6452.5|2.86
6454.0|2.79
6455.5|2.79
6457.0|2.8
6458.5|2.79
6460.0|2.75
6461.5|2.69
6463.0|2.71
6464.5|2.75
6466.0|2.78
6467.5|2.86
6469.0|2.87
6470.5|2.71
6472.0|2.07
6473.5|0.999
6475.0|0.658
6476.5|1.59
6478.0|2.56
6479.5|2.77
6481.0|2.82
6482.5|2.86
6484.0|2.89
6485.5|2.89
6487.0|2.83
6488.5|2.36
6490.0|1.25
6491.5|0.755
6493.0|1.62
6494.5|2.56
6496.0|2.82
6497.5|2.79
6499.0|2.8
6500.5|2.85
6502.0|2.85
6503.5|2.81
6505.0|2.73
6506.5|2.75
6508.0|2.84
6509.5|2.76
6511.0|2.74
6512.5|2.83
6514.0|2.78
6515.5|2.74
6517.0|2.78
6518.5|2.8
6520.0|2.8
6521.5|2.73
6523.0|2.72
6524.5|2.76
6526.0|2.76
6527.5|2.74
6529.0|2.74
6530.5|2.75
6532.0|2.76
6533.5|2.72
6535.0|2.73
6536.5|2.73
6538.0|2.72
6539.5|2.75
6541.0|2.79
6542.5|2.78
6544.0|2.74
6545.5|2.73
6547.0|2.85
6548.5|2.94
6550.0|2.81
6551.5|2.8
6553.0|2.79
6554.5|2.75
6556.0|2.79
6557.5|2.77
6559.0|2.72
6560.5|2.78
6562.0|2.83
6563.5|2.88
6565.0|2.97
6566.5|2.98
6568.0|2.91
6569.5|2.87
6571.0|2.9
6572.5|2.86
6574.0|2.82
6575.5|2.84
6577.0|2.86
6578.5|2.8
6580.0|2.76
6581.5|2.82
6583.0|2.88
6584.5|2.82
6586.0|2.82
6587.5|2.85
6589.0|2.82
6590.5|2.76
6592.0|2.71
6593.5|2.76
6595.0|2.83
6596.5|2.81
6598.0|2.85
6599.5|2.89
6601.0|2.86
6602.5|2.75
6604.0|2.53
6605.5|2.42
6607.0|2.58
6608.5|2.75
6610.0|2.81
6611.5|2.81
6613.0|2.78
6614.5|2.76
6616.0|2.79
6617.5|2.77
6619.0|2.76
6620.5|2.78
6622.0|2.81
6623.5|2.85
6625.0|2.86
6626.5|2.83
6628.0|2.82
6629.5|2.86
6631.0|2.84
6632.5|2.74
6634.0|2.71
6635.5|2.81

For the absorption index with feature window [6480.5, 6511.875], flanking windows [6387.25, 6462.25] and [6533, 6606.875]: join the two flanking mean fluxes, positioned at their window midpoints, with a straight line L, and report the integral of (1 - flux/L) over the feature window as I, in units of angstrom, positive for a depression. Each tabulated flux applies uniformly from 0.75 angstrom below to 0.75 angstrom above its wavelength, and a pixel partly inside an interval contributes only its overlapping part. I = 3.0 angstrom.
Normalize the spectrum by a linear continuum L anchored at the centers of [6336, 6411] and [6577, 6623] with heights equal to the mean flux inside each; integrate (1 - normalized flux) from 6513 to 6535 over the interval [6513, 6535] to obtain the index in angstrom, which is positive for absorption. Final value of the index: 0.4 angstrom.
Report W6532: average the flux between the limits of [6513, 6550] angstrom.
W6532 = 2.77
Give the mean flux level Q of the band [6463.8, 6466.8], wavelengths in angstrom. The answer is 2.77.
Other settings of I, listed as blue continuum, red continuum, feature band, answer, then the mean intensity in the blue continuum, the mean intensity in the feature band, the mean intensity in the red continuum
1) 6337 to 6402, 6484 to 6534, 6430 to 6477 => 1.8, 2.88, 2.62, 2.62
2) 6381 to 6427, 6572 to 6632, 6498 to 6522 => 0.3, 2.86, 2.79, 2.79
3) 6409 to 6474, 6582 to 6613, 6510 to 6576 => -0.6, 2.77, 2.79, 2.77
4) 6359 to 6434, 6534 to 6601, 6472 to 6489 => 3.3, 2.86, 2.28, 2.82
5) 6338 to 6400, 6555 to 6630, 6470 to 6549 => 7.4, 2.88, 2.57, 2.8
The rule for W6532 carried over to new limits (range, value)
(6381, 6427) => 2.86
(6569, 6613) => 2.79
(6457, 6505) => 2.44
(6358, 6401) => 2.85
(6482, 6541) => 2.64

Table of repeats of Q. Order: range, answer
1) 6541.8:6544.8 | 2.76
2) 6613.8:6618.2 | 2.77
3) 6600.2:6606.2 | 2.64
